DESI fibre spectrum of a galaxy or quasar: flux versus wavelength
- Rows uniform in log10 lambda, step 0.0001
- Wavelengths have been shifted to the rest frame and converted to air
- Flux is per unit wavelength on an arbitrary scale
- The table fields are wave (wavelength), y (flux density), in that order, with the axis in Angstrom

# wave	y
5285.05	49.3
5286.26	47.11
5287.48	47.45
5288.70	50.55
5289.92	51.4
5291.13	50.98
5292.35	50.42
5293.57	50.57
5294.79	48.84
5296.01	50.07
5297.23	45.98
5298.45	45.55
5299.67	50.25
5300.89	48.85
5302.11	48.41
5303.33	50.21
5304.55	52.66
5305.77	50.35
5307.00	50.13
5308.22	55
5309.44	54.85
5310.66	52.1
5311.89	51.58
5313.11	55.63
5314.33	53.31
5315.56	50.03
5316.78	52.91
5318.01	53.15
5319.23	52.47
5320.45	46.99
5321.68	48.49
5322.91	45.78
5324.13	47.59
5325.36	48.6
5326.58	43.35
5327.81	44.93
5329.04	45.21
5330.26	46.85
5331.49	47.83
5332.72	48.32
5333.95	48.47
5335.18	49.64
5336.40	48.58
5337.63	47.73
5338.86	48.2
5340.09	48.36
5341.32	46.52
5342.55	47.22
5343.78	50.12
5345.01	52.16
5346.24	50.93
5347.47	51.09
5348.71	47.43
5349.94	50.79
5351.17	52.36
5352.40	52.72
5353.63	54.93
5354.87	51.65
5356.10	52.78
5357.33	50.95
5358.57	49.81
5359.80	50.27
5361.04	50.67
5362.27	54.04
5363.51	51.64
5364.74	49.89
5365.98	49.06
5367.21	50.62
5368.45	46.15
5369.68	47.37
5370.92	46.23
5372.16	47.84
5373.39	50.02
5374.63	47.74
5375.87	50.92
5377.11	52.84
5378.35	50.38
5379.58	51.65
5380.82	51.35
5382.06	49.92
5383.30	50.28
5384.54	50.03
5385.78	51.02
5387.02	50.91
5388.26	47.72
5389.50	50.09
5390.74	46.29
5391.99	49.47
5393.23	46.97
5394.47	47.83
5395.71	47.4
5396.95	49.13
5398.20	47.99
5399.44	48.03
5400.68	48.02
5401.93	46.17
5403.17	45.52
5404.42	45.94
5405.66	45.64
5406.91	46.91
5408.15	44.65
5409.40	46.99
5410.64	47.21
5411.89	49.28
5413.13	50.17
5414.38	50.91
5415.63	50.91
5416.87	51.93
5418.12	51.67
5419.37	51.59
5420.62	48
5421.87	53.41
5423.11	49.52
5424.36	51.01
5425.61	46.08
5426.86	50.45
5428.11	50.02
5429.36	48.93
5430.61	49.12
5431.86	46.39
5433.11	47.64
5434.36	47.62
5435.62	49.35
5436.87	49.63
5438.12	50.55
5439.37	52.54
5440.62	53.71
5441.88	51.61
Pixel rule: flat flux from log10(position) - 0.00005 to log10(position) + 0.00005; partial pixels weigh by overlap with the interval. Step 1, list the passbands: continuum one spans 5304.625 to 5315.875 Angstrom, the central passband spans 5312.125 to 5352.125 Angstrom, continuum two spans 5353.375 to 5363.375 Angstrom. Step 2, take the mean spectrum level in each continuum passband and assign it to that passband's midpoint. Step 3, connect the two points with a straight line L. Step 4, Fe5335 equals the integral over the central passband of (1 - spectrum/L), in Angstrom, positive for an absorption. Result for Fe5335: 2.34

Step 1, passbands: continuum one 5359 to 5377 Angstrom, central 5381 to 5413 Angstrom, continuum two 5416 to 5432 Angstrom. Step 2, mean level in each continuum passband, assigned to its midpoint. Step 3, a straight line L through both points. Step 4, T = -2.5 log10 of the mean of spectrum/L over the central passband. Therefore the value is 0.04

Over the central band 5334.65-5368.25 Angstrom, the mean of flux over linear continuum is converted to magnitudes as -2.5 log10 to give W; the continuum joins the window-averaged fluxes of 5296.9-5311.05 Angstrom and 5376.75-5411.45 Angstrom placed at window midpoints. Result -0.02 mag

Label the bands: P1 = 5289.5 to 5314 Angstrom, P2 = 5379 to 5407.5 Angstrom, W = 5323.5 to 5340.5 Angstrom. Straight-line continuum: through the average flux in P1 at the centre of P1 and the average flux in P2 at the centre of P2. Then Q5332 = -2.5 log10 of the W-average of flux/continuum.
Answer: 0.06 mag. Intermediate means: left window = 50.7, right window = 48.4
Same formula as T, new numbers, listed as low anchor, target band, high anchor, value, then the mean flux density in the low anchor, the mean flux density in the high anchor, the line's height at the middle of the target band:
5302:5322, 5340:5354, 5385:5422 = 0.003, 51.8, 48.5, 50.5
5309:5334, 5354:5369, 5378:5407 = -0.039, 49.4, 48.5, 48.9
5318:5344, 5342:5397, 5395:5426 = -0.041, 47.8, 48.6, 48.2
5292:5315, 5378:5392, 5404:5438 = -0.009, 50.8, 49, 49.5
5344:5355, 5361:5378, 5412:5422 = 0.036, 51.5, 50.9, 51.3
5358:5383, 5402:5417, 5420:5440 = 0.039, 49.9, 49.4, 49.6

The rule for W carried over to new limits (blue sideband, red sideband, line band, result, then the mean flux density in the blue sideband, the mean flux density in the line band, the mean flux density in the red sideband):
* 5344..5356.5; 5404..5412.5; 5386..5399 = -0.01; 51.6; 48.5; 46.7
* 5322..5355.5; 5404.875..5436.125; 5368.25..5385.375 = -0.02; 48.8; 49.6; 49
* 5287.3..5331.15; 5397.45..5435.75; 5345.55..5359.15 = -0.05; 49.8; 51.4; 48.6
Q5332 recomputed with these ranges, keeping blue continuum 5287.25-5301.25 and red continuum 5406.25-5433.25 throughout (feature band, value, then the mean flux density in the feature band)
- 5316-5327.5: 0.01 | 48.7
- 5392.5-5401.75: 0.03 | 47.9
